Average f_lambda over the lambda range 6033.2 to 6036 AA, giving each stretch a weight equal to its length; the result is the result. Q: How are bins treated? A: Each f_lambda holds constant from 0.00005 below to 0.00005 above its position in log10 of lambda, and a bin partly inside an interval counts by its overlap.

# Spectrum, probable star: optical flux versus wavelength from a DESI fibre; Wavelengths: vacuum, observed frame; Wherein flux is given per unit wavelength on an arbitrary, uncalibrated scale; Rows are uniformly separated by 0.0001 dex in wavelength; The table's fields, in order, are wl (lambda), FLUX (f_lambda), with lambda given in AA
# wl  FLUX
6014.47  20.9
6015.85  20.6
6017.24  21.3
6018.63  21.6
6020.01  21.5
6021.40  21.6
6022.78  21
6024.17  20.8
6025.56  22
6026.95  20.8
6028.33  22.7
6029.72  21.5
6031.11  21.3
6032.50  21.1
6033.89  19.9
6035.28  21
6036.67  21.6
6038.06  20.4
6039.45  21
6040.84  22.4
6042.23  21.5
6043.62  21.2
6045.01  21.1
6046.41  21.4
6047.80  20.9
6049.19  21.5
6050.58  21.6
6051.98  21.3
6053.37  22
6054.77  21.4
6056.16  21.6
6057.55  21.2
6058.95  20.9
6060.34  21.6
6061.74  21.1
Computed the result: 20.5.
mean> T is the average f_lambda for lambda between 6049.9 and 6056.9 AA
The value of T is 21.6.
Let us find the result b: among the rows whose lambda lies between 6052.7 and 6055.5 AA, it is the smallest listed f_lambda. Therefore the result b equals 21.4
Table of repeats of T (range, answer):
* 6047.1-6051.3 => 21.3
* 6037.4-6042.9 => 21.3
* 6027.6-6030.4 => 22.1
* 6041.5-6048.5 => 21.2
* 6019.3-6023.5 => 21.4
